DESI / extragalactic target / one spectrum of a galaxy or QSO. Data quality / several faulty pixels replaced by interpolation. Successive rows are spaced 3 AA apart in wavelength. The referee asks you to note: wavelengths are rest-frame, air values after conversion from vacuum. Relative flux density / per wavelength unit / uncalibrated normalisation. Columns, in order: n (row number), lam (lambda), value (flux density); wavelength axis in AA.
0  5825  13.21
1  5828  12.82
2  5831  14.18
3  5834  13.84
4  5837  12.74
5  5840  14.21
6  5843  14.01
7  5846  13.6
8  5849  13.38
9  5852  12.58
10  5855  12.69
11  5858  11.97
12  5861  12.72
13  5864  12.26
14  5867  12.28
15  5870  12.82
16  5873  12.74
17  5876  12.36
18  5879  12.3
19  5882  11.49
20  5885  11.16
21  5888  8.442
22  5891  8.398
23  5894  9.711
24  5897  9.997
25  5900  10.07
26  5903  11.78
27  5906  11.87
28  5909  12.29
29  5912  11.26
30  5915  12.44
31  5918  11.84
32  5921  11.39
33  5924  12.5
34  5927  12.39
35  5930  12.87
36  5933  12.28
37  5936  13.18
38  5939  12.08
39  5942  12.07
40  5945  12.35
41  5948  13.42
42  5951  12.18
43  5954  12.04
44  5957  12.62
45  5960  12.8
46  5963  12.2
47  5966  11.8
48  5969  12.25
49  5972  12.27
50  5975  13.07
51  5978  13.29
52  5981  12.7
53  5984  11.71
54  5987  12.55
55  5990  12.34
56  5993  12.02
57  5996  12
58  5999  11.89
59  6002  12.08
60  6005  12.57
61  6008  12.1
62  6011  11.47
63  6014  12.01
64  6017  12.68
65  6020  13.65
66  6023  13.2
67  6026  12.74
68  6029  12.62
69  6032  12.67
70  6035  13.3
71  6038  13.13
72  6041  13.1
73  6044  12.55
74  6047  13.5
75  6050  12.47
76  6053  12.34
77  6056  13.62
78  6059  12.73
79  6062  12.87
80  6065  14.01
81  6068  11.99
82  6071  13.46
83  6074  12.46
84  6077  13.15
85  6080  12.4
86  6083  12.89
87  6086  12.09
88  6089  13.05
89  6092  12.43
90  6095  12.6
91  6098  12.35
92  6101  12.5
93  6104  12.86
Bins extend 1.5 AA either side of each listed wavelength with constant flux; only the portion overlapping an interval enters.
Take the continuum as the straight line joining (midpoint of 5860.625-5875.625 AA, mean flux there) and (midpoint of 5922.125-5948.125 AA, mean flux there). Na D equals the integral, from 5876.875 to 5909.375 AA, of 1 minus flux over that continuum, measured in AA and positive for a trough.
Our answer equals 4.8 AA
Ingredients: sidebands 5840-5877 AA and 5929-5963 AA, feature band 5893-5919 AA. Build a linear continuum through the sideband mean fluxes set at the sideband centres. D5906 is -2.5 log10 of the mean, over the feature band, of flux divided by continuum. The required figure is 0.13 mag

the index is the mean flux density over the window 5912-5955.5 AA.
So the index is 12.3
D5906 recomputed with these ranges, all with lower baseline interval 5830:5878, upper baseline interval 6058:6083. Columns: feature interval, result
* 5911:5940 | 0.06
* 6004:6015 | 0.08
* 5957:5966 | 0.05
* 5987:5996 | 0.06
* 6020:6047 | -0.01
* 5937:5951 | 0.04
